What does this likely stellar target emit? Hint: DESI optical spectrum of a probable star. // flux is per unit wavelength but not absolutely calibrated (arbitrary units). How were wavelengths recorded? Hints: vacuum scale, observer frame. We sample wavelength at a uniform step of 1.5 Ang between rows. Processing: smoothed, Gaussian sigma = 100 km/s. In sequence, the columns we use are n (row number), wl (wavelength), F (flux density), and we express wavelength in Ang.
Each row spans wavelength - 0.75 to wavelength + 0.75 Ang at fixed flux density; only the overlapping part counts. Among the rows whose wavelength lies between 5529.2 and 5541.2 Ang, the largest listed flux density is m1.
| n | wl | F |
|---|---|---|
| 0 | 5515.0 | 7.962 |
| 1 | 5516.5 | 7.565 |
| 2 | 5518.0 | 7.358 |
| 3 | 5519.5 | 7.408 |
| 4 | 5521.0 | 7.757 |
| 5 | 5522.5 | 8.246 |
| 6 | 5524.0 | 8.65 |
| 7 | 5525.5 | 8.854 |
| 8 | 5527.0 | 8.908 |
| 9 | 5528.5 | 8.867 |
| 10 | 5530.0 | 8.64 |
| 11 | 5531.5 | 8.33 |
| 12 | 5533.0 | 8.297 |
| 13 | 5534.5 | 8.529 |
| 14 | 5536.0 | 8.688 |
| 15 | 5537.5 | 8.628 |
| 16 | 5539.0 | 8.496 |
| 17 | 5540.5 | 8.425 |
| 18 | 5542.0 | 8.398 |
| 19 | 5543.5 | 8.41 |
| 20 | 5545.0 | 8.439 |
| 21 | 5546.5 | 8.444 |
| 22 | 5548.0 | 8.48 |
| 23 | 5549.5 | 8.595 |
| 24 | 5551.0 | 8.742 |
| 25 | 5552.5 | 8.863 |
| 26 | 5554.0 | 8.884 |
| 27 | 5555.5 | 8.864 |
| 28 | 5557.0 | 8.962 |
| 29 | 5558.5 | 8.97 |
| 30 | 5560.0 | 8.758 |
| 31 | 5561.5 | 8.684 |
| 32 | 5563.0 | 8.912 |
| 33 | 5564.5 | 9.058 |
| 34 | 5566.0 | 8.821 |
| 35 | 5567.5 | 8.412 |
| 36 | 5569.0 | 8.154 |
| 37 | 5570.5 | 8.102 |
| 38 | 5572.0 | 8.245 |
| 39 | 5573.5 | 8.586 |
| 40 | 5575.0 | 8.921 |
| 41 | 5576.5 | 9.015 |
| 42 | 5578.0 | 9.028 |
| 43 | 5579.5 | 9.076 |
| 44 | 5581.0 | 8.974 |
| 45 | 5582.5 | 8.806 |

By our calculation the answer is 8.688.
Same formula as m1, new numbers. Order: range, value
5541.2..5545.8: 8.439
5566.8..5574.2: 8.586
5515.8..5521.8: 7.757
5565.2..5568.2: 8.821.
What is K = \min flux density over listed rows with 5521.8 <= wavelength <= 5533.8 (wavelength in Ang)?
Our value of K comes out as 8.246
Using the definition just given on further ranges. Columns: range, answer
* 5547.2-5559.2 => 8.48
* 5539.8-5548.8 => 8.398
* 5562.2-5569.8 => 8.154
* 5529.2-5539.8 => 8.297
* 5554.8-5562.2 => 8.684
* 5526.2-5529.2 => 8.867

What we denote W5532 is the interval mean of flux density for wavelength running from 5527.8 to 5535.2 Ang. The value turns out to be 8.53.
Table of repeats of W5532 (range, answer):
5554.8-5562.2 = 8.85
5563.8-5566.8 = 8.93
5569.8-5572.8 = 8.18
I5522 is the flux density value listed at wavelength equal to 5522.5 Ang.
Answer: 8.246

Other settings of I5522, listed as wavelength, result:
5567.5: 8.412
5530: 8.64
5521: 7.757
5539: 8.496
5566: 8.821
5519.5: 7.408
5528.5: 8.867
